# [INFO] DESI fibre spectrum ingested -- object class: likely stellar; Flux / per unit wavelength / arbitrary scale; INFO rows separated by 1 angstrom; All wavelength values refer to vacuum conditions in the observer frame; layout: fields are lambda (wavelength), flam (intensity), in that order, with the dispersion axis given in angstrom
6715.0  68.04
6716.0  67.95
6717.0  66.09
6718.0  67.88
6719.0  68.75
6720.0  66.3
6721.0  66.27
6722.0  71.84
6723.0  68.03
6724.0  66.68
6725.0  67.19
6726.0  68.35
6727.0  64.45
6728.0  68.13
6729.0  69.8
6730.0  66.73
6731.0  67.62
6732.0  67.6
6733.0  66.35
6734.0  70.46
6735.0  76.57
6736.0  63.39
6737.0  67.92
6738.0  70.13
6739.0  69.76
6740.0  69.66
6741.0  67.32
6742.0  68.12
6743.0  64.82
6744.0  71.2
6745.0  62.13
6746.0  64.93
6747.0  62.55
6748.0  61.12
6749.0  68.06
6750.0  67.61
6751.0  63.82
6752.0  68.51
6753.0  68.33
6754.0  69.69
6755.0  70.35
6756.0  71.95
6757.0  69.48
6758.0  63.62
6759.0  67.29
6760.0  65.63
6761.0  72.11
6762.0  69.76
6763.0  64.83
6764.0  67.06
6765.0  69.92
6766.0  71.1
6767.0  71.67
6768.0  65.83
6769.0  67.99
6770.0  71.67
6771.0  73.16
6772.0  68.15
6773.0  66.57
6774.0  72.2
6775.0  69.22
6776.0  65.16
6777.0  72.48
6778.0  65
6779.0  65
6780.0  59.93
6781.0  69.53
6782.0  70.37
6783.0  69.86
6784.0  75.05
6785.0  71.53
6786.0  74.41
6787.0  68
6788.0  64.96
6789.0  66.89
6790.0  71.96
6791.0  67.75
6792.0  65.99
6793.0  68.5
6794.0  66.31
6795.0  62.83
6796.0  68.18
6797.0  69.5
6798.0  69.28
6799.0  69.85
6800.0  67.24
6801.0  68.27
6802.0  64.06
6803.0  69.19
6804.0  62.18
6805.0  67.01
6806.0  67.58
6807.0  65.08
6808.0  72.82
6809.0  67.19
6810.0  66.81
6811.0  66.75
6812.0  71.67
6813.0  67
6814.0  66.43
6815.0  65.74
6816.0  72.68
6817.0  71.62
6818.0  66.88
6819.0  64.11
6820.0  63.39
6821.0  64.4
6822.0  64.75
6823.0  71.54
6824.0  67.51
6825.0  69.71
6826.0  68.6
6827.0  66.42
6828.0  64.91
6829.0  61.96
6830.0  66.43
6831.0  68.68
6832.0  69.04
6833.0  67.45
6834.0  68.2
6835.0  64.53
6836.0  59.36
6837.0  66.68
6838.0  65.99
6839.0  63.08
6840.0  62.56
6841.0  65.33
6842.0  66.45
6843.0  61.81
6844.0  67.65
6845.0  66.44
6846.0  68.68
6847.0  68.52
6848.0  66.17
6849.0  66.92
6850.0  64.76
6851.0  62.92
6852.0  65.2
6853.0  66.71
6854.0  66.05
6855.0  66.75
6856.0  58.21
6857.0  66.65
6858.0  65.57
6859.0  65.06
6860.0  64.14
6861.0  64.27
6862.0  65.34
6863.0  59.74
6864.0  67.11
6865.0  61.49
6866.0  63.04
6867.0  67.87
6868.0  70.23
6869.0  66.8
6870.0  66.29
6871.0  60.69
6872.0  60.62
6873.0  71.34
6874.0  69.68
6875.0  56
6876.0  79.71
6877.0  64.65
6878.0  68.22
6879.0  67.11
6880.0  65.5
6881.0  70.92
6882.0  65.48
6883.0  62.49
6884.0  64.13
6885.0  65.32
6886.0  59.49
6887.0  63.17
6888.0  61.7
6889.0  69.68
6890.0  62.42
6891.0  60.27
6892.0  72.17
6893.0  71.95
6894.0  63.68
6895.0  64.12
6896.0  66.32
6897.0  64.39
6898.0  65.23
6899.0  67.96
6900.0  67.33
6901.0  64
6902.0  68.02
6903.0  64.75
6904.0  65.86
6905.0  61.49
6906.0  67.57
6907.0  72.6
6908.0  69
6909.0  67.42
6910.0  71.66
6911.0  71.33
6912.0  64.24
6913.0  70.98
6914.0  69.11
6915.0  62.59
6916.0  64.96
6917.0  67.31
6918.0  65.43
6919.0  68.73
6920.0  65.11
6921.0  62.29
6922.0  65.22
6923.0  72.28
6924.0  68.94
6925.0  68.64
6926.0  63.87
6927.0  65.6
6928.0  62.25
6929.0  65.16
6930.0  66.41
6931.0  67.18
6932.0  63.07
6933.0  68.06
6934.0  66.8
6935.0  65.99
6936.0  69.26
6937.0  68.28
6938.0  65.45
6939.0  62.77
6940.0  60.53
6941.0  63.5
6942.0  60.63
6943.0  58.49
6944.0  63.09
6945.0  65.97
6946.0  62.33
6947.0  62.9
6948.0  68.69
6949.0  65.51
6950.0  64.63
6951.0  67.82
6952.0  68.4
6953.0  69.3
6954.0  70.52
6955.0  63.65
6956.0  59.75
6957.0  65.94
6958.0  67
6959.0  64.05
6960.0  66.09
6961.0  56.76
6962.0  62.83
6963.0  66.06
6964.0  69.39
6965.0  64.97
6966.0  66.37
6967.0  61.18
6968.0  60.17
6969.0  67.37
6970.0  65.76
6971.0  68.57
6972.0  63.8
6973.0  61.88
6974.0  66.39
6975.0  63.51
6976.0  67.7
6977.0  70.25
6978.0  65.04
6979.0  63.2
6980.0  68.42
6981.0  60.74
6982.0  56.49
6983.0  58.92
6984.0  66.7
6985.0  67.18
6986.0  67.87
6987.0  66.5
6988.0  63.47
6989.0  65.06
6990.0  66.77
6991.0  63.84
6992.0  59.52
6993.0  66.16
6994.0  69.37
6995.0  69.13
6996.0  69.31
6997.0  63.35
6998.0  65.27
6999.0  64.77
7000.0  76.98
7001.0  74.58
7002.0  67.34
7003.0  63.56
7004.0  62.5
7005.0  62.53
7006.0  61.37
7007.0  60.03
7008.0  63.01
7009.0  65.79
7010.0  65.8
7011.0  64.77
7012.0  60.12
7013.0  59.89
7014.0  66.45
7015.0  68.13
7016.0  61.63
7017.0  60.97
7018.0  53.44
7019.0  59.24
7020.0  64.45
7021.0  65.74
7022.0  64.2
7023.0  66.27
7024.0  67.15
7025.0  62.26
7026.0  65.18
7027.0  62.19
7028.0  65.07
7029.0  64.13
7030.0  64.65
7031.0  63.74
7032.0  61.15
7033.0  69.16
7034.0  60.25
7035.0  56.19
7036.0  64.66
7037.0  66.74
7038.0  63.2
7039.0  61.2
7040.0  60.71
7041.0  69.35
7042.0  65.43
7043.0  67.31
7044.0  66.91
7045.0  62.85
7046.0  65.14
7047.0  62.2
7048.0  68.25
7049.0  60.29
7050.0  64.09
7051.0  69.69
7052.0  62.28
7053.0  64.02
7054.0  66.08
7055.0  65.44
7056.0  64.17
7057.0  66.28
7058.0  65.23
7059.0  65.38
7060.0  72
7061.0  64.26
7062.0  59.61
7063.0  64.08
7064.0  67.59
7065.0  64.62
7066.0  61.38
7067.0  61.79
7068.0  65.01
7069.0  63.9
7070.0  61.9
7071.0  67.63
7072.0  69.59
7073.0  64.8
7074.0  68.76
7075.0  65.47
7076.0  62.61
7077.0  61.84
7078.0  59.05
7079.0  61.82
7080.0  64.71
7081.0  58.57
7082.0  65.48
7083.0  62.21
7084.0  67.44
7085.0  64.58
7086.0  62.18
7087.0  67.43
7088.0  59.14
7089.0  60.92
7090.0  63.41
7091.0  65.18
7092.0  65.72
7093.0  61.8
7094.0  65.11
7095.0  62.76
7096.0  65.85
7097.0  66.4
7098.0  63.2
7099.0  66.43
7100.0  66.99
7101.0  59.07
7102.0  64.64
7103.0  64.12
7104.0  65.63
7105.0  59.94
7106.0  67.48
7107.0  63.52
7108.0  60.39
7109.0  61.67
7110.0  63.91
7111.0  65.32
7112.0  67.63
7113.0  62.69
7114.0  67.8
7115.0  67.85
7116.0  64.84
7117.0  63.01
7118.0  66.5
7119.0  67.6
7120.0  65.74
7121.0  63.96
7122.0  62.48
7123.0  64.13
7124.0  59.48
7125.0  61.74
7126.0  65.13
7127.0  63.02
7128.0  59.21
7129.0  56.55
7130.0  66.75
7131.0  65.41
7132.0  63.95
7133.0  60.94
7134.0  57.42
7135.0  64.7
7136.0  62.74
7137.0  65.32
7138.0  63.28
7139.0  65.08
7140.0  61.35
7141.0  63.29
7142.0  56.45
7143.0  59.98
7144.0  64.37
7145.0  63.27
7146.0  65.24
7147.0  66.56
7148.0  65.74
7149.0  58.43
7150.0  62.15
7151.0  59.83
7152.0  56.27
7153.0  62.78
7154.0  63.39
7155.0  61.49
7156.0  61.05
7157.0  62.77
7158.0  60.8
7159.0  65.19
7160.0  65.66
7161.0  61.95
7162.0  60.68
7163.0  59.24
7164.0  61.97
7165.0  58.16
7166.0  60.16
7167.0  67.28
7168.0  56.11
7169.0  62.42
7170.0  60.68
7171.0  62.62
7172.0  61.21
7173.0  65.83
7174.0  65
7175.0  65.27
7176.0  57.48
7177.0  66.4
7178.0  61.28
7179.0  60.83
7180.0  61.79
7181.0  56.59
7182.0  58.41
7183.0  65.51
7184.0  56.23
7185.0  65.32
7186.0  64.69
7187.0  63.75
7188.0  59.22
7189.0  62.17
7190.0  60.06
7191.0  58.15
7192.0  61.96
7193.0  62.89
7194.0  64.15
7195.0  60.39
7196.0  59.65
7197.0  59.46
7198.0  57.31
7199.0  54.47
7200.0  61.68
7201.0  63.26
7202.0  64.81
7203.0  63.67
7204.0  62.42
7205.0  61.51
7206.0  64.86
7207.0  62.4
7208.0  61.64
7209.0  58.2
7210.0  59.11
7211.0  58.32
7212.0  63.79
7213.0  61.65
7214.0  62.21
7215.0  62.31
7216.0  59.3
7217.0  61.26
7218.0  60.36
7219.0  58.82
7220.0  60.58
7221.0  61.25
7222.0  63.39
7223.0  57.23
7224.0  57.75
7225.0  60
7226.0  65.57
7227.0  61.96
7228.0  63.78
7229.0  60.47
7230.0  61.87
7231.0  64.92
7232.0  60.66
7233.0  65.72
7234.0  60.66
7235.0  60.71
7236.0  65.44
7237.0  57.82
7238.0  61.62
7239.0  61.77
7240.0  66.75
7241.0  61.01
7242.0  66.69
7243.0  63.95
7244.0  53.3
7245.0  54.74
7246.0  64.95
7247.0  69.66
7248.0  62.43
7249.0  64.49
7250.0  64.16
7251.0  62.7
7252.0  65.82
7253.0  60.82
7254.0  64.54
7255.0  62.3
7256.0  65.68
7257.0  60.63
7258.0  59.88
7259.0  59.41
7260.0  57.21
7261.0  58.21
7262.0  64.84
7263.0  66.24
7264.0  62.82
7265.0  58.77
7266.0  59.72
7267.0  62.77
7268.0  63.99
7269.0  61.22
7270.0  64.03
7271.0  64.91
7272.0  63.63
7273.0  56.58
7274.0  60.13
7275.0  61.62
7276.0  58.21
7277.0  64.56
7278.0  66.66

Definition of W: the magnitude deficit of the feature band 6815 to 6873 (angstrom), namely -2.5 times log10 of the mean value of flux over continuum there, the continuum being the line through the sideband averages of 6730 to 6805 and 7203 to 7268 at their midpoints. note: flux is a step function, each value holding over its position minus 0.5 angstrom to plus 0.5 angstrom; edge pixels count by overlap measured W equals 0.02 mag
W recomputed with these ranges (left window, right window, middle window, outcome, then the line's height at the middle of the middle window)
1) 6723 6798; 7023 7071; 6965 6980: 0.00 mag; 65.4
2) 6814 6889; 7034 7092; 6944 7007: -0.01 mag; 64.9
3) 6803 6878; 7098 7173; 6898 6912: -0.03 mag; 65.4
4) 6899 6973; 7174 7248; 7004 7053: 0.01 mag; 64.3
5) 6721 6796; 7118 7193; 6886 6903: 0.01 mag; 66.1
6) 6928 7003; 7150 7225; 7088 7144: -0.02 mag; 62.6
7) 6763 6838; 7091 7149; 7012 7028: 0.03 mag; 65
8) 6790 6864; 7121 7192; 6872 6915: -0.02 mag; 65.5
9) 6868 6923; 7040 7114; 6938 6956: 0.02 mag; 65.7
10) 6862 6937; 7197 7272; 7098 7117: -0.02 mag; 63.5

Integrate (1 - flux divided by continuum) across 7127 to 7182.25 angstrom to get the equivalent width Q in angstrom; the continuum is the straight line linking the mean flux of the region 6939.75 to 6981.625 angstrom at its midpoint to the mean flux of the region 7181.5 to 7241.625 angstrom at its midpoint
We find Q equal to 0.2 angstrom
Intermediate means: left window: 64.7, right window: 61.4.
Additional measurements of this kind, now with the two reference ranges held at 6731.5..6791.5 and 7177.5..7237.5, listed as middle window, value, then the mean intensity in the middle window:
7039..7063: -0.5 angstrom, 65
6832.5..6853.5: 0.5 angstrom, 65.5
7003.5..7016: 0.2 angstrom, 63.3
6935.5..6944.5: 0.3 angstrom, 63.6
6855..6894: 0.7 angstrom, 65.4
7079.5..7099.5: -0.3 angstrom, 63.9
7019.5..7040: 0.1 angstrom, 63.8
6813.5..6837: 0.2 angstrom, 66.7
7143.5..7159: -0.1 angstrom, 62.4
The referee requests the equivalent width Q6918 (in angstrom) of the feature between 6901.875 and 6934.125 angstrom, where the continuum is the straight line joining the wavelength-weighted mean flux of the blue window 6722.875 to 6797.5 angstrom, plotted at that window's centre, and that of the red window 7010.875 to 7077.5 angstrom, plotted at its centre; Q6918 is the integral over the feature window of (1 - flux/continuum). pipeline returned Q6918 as -0.4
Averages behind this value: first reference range 68.1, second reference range 64.2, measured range 66.8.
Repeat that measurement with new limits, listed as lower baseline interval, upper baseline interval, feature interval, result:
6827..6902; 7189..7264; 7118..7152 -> 0.0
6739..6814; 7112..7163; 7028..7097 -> -0.3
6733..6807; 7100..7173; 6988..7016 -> -0.2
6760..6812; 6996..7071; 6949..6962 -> 0.1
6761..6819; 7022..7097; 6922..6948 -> 0.4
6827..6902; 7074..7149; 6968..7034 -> -0.2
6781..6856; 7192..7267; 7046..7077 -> -0.5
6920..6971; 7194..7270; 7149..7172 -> 0.4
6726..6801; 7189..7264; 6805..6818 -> -0.2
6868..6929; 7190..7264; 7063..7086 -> -0.1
